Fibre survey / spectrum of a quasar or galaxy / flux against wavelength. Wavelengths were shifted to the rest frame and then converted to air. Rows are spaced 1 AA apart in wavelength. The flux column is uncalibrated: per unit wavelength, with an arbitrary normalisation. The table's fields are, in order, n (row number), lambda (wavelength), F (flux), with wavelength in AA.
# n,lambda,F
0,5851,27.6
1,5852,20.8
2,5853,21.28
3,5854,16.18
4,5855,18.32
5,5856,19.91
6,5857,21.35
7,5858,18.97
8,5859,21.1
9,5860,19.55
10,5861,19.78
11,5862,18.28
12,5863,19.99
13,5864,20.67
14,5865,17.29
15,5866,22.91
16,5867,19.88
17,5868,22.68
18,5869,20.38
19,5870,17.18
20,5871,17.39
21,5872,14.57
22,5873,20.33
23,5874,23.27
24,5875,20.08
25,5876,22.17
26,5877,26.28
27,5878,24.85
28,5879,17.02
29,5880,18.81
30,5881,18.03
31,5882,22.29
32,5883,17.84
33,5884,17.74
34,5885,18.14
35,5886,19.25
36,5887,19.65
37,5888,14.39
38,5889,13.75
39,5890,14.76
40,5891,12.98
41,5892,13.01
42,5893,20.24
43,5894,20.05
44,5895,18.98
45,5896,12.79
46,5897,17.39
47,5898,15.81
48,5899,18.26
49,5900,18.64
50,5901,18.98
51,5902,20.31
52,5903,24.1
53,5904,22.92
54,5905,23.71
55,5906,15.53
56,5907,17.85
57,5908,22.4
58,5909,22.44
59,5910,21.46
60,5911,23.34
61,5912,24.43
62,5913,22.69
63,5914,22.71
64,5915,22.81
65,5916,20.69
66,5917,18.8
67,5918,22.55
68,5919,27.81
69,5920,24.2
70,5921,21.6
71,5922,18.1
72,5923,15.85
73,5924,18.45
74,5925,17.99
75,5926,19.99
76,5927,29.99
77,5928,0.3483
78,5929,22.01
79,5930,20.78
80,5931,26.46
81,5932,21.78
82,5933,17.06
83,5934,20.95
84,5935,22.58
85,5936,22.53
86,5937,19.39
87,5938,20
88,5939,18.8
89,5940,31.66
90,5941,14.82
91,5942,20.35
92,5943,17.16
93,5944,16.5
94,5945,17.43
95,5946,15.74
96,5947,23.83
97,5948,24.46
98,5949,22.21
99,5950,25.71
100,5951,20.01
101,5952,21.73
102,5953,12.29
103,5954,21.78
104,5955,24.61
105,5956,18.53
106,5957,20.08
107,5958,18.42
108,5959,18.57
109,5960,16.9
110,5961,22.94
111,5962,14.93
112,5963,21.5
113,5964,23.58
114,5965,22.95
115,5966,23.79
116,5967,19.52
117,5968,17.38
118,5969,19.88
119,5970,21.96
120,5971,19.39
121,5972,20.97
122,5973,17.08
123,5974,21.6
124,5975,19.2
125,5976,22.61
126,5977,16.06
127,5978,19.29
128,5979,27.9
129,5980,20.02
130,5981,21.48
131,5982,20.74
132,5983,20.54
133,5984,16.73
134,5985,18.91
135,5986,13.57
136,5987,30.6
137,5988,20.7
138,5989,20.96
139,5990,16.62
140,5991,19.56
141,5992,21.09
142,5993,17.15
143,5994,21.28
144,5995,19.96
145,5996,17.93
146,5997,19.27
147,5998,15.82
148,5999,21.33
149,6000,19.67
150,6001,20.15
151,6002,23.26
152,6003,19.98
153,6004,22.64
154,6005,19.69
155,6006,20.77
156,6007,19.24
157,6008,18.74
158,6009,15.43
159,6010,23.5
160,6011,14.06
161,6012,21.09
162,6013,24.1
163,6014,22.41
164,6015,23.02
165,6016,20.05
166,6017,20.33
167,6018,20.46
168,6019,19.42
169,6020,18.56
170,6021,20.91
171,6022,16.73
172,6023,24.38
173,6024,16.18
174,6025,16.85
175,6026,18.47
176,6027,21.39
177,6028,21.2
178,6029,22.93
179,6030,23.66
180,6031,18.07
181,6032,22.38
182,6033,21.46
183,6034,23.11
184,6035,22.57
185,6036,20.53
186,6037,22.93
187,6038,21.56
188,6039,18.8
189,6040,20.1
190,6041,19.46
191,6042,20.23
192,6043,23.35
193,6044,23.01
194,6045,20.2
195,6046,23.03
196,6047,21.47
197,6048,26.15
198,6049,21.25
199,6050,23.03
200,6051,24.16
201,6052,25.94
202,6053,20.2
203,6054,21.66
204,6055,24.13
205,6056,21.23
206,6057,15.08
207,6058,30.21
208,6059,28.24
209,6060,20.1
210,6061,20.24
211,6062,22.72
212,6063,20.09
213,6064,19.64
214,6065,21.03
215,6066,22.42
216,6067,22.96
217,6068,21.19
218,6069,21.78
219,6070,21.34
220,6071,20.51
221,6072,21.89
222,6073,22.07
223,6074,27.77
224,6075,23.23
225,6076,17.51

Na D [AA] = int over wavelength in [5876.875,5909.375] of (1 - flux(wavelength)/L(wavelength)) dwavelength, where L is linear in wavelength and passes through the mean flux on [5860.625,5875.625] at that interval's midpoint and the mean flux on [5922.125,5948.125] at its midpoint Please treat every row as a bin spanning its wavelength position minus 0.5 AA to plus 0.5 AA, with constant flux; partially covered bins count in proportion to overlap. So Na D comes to 1.7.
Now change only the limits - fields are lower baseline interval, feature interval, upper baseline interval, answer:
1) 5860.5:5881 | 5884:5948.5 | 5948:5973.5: 1.6 AA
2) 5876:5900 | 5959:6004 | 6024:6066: 0.1 AA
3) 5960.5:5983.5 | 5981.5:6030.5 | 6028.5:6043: 2.3 AA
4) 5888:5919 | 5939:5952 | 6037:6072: -0.4 AA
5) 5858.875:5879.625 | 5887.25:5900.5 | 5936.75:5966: 2.6 AA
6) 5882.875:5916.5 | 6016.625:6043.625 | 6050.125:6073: 1.2 AA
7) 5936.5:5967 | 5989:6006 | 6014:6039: 0.7 AA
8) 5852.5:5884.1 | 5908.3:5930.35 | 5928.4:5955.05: -0.5 AA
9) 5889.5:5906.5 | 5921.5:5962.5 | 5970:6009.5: -1.8 AA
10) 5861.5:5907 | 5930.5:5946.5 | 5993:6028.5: -0.7 AA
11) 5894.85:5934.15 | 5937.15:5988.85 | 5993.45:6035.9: -0.1 AA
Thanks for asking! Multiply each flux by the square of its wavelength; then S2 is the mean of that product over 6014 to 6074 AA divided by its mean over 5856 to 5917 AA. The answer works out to 1.2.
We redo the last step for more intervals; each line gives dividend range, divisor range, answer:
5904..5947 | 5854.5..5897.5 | 1.11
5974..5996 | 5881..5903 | 1.19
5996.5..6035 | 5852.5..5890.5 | 1.10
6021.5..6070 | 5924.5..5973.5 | 1.11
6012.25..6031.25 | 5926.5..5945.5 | 1.05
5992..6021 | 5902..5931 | 0.98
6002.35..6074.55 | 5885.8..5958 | 1.11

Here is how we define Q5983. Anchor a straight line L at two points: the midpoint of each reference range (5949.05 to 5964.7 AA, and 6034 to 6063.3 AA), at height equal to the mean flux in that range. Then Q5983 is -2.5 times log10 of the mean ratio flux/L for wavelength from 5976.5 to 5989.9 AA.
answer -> 0.02 mag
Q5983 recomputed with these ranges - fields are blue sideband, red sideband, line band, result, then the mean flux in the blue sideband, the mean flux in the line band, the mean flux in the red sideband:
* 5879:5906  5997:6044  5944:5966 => -0.06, 18.1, 20.4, 20.5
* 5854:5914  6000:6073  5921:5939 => 0.02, 19.4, 19.7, 21.2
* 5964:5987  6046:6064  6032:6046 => 0.04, 20.4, 21.4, 22.6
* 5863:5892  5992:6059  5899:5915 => -0.11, 19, 21.4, 20.9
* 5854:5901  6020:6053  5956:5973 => 0.01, 18.8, 20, 21.4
